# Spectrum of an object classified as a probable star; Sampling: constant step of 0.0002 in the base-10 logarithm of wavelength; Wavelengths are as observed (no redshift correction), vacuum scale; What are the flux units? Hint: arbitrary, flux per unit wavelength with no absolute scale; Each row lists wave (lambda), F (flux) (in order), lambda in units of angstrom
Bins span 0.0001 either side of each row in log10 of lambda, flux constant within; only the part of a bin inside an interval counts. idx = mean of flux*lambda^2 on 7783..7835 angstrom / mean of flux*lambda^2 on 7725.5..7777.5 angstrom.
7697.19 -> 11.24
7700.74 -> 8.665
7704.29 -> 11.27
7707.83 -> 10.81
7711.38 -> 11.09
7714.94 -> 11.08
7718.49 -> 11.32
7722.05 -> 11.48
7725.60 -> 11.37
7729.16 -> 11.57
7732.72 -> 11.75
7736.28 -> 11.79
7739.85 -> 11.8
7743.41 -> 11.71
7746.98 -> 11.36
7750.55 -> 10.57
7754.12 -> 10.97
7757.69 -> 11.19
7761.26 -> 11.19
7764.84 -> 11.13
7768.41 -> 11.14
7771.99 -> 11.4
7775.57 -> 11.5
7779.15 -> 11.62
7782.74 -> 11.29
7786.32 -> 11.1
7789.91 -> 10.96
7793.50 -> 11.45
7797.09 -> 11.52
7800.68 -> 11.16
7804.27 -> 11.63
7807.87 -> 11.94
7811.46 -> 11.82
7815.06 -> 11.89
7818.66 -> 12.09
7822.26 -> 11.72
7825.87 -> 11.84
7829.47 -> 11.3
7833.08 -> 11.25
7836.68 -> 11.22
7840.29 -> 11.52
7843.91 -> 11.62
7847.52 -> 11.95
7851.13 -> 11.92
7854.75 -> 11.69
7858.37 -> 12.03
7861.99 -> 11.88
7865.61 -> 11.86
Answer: 1.03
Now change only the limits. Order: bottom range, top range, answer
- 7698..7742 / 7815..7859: 1.08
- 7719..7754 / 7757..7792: 0.99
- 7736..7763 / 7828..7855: 1.05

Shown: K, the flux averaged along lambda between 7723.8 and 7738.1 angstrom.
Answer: 11.6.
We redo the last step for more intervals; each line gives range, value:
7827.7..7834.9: 11.3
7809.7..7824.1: 11.9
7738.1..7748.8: 11.6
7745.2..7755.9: 11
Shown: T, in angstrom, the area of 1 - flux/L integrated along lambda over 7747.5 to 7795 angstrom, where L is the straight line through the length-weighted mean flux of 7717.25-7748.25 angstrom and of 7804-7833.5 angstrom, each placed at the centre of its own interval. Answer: 1.9 angstrom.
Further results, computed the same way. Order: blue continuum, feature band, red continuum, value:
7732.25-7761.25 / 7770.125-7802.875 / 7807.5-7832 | 0.71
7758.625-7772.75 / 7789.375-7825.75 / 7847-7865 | -0.41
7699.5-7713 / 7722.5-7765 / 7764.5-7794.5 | -1.81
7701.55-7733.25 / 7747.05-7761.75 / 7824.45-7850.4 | 0.40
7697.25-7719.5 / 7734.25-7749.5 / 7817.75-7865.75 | -0.90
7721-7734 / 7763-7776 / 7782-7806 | 0.14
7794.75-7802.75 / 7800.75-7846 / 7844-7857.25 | -0.20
